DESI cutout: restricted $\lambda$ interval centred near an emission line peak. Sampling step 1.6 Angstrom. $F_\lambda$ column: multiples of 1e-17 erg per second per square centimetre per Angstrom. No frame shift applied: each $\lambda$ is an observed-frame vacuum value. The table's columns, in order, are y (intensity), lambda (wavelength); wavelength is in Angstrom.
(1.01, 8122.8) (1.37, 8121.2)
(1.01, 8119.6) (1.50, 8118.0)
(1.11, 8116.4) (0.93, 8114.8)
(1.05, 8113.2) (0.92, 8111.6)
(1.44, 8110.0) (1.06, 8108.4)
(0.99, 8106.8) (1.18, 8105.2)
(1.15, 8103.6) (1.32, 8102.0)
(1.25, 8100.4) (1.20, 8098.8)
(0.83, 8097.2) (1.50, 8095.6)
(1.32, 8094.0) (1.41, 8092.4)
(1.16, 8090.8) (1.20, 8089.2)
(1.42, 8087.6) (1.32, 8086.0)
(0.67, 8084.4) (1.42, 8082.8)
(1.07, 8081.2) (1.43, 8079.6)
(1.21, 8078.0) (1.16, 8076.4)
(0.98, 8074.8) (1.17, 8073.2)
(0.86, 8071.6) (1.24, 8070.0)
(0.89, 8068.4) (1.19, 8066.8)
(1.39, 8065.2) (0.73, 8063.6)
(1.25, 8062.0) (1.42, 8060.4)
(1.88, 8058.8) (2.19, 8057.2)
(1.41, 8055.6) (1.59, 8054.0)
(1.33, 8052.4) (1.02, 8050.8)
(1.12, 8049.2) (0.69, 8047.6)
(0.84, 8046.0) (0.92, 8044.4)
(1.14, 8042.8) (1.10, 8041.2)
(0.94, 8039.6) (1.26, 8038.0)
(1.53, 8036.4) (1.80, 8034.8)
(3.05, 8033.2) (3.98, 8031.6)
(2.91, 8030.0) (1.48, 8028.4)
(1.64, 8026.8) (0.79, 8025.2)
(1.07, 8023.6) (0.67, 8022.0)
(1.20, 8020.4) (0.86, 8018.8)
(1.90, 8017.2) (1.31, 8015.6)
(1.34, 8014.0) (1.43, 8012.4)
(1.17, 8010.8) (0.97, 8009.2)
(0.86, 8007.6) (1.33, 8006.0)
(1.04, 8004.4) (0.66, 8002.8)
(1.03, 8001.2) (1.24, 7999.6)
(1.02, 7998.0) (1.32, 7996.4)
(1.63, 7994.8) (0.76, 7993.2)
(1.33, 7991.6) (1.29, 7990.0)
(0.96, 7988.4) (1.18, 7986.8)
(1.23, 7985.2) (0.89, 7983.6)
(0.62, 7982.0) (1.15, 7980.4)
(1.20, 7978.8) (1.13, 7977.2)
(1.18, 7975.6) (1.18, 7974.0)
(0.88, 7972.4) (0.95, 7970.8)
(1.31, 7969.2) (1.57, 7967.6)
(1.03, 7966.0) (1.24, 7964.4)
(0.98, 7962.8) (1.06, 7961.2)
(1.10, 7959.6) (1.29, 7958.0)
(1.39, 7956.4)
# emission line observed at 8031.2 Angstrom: Halpha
